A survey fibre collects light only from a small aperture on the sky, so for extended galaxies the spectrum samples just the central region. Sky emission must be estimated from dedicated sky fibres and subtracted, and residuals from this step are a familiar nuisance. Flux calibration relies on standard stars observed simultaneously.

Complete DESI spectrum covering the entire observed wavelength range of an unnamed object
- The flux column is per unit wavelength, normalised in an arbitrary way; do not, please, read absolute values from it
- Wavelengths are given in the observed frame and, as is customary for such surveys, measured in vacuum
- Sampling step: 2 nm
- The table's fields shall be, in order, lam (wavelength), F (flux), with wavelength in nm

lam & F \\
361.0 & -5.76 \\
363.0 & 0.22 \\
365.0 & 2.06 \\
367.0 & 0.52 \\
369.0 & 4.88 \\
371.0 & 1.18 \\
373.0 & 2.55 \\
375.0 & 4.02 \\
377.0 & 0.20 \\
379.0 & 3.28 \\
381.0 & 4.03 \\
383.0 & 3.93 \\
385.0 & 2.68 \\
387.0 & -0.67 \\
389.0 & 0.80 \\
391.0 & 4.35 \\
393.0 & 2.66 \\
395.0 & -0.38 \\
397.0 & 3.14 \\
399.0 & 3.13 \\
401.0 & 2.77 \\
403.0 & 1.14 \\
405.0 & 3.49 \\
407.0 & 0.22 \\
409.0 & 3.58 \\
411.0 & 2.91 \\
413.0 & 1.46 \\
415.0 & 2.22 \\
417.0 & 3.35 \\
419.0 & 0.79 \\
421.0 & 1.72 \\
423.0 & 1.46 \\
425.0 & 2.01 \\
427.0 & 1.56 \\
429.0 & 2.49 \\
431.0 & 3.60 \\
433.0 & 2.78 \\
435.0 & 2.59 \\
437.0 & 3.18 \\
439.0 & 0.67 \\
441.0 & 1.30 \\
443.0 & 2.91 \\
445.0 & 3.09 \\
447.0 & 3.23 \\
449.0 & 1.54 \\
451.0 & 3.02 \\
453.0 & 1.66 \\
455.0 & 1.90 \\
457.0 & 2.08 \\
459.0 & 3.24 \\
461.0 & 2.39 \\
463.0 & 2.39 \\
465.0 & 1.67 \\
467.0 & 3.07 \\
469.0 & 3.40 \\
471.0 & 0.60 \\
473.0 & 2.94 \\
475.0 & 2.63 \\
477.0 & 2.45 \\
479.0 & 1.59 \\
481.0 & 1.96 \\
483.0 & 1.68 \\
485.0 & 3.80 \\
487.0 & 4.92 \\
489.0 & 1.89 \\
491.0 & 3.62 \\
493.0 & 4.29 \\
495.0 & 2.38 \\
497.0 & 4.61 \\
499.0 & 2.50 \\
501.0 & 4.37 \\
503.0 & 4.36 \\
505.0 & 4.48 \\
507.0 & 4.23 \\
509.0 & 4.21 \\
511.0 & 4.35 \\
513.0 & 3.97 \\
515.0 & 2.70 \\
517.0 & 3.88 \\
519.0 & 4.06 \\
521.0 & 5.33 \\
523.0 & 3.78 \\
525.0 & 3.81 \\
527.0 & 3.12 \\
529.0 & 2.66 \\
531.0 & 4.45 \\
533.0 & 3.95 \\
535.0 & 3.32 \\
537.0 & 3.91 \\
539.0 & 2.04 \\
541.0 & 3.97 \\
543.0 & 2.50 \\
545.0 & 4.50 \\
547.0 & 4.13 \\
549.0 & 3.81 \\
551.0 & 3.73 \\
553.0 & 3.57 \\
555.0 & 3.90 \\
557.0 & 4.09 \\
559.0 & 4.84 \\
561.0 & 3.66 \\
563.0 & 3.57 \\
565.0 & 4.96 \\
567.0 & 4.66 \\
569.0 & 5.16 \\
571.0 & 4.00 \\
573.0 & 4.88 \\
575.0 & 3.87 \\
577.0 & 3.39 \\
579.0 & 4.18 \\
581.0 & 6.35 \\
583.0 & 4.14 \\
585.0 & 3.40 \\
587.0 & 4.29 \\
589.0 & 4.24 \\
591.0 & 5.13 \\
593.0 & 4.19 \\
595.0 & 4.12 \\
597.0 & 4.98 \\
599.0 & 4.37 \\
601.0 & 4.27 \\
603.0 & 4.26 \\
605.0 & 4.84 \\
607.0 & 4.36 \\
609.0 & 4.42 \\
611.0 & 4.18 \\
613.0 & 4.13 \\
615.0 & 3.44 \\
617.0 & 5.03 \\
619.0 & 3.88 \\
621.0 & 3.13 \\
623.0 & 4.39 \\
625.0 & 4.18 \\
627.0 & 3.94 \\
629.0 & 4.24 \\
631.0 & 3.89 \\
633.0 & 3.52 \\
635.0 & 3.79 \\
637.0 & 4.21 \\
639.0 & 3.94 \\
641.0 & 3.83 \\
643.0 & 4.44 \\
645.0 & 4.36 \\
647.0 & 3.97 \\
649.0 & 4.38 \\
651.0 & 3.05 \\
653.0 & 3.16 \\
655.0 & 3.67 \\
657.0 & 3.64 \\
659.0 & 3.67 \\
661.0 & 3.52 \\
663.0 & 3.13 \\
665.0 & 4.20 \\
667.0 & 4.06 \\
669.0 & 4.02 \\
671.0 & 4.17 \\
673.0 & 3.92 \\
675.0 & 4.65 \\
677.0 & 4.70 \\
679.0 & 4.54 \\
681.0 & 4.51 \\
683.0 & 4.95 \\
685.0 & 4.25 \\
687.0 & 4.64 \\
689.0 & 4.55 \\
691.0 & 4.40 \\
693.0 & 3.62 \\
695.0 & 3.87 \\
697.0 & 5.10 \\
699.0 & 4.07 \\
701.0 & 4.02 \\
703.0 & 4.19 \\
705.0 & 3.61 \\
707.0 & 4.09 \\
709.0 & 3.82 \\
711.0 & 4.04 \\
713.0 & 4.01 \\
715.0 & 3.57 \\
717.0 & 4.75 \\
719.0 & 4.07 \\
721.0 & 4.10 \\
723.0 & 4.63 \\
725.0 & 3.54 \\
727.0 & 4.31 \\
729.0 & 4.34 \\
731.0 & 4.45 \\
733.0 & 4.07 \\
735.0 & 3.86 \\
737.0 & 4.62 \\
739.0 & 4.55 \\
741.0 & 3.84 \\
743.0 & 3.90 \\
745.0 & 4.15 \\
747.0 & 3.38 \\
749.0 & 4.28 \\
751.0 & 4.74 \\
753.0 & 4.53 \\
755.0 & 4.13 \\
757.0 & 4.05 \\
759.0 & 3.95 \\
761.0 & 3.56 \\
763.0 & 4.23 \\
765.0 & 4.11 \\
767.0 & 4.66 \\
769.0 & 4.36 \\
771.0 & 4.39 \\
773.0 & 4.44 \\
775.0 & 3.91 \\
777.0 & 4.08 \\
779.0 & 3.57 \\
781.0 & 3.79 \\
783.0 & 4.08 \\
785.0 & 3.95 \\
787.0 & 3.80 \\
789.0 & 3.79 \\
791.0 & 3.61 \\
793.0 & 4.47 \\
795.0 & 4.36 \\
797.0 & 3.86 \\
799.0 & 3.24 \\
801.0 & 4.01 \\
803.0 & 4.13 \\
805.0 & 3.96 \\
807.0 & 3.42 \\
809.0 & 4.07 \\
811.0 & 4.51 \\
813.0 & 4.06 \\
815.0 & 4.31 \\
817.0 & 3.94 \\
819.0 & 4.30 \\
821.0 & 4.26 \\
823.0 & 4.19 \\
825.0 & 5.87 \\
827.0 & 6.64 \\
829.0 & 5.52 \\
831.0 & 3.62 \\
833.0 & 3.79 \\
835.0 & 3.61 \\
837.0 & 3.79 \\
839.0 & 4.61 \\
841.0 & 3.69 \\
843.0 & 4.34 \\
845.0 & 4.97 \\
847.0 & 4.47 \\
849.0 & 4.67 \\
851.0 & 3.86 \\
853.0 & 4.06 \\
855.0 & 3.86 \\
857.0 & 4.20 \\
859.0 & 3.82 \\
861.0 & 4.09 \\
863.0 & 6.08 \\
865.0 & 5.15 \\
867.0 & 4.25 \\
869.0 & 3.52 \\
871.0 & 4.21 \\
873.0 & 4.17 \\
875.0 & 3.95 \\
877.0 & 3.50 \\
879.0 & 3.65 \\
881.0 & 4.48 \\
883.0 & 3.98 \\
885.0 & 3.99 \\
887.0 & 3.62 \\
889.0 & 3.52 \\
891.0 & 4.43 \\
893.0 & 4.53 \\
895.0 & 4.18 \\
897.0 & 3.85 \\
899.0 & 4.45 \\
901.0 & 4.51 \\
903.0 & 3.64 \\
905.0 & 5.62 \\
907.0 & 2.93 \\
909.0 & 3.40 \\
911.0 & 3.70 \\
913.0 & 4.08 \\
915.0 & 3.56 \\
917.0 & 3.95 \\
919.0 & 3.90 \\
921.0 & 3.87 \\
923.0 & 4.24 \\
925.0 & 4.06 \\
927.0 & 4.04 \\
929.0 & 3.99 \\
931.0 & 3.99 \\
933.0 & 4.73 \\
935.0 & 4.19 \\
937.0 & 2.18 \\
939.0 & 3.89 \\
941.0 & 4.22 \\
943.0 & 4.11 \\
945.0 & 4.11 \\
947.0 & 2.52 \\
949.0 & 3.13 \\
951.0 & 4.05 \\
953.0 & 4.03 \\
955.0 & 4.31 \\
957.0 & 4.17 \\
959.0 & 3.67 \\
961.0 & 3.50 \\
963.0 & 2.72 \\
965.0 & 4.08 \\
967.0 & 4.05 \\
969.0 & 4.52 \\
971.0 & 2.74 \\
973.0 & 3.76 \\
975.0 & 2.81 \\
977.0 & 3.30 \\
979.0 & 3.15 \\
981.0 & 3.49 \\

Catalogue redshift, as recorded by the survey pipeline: 0.258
